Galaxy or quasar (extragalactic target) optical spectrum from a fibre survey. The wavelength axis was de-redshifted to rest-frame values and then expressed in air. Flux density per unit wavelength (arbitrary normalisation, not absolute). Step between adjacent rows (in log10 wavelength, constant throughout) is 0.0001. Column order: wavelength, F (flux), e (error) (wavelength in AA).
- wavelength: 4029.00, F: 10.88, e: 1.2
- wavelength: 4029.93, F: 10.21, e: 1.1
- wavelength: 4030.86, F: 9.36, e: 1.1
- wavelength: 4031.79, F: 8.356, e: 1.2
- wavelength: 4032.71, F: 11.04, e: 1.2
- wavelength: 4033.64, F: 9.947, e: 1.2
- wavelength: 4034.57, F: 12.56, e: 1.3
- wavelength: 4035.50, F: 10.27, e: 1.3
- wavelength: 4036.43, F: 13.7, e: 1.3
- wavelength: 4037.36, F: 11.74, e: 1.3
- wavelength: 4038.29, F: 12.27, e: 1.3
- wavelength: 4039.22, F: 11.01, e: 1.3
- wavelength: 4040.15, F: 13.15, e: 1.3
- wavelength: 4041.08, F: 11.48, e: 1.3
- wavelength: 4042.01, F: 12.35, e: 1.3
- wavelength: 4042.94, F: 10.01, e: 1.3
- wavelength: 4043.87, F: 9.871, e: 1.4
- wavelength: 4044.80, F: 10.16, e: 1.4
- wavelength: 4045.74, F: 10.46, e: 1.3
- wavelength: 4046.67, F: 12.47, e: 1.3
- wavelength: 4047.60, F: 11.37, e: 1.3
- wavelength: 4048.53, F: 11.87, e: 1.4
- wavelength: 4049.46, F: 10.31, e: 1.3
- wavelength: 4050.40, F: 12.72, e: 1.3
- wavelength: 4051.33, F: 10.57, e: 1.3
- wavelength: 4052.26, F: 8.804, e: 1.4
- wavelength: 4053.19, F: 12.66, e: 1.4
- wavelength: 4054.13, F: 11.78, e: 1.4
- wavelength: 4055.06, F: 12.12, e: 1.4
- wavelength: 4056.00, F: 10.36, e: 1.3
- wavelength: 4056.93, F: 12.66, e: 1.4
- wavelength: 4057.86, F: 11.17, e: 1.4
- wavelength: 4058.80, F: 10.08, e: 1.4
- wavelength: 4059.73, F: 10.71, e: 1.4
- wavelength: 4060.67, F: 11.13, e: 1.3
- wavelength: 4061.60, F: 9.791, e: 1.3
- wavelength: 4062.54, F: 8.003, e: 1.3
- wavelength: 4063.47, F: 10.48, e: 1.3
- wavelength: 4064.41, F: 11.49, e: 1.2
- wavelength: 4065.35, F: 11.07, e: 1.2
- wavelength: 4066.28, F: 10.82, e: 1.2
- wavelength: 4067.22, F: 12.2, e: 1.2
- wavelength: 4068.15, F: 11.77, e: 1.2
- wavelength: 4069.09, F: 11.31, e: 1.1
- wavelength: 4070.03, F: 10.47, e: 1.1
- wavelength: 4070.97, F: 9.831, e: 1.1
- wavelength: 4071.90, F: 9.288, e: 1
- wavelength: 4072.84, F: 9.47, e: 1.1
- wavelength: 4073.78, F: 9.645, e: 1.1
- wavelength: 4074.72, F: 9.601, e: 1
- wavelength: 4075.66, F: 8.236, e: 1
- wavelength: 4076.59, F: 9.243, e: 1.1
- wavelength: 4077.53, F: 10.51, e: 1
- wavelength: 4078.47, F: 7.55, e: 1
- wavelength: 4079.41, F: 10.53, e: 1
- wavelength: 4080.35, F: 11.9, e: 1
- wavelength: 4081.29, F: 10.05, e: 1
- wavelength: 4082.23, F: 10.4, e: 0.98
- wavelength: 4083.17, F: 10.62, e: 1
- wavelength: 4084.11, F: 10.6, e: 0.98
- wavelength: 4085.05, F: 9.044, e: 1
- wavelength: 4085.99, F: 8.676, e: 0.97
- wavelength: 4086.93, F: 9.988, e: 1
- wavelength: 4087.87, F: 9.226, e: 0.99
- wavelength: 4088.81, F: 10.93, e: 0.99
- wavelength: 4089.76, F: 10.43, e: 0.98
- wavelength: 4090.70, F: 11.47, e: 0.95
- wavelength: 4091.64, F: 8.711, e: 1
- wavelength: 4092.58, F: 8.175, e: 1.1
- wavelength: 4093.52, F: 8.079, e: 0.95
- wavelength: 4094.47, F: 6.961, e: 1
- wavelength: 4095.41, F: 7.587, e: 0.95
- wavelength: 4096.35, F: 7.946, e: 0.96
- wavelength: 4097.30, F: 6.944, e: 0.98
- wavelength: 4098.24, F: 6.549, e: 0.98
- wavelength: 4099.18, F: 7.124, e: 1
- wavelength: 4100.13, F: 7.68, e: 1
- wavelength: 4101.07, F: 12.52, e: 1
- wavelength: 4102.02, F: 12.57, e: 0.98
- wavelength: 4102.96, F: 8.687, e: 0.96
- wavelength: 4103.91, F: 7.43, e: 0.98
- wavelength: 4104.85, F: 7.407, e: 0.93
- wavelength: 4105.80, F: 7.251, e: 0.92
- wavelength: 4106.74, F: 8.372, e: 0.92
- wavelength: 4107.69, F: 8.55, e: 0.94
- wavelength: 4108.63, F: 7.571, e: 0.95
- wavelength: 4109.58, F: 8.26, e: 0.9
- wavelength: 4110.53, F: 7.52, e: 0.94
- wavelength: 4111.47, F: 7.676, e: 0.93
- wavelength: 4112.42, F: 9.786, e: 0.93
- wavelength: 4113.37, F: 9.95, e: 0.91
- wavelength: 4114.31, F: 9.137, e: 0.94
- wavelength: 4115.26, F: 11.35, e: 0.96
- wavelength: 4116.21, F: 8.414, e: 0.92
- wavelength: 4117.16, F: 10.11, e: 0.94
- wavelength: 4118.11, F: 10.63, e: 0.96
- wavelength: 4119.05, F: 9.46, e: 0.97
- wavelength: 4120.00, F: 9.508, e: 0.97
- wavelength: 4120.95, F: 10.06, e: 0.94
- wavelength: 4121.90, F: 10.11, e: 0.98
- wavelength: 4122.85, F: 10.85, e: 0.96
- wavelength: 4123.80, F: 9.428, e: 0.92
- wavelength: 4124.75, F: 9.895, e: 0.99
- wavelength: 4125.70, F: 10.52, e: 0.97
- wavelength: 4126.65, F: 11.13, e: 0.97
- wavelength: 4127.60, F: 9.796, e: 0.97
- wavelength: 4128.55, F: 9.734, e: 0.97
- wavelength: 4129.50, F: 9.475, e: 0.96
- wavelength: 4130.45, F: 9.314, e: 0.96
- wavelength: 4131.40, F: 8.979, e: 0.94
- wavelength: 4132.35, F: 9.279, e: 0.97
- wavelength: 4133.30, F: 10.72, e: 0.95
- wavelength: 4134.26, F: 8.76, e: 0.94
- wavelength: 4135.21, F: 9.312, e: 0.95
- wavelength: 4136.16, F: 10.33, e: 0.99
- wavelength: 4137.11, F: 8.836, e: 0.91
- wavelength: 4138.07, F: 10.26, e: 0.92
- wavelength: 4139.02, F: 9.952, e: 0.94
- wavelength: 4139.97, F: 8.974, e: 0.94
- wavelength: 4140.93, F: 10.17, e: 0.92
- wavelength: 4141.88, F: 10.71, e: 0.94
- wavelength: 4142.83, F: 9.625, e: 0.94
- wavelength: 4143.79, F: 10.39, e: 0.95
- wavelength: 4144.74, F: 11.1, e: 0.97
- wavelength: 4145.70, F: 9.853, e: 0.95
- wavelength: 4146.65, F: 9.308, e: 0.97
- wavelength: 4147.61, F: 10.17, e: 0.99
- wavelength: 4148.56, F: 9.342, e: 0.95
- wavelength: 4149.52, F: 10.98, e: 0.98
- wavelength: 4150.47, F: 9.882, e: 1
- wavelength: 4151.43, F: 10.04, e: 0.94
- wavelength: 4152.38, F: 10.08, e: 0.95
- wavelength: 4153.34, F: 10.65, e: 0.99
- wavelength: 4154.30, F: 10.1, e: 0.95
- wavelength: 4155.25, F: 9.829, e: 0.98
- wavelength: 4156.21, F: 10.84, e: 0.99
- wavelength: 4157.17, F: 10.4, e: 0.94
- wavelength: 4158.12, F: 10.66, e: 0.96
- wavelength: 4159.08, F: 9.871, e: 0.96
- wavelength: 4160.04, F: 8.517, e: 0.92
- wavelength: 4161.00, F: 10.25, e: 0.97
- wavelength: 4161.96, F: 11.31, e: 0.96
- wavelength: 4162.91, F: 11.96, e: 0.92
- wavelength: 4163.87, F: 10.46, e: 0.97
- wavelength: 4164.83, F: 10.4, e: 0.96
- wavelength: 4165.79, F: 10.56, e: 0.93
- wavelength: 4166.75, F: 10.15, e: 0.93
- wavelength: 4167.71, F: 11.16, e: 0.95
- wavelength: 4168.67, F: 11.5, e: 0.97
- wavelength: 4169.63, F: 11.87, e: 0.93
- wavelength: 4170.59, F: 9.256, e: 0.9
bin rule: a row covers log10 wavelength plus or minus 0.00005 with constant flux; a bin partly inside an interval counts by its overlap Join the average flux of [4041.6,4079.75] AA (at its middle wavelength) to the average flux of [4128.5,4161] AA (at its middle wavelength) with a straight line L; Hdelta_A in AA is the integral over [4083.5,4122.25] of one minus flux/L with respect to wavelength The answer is 4.8 AA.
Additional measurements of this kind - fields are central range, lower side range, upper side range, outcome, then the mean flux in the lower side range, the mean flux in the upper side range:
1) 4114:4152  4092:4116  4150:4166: -1.8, 8.44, 10.3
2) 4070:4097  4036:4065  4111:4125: 2.7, 11.2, 9.75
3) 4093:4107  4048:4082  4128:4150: 2.7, 10.6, 9.81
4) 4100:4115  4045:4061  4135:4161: 2.4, 11.2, 10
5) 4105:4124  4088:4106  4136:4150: 0.1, 8.68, 9.99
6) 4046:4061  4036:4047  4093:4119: -0.4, 11.5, 8.61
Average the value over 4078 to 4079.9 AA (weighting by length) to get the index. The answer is 9.06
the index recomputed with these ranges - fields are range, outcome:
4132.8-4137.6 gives 9.58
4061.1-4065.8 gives 10.2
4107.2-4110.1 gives 8.1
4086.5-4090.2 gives 10.1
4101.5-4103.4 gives 10.7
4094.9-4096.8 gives 7.77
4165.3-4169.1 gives 10.8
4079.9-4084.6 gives 10.7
